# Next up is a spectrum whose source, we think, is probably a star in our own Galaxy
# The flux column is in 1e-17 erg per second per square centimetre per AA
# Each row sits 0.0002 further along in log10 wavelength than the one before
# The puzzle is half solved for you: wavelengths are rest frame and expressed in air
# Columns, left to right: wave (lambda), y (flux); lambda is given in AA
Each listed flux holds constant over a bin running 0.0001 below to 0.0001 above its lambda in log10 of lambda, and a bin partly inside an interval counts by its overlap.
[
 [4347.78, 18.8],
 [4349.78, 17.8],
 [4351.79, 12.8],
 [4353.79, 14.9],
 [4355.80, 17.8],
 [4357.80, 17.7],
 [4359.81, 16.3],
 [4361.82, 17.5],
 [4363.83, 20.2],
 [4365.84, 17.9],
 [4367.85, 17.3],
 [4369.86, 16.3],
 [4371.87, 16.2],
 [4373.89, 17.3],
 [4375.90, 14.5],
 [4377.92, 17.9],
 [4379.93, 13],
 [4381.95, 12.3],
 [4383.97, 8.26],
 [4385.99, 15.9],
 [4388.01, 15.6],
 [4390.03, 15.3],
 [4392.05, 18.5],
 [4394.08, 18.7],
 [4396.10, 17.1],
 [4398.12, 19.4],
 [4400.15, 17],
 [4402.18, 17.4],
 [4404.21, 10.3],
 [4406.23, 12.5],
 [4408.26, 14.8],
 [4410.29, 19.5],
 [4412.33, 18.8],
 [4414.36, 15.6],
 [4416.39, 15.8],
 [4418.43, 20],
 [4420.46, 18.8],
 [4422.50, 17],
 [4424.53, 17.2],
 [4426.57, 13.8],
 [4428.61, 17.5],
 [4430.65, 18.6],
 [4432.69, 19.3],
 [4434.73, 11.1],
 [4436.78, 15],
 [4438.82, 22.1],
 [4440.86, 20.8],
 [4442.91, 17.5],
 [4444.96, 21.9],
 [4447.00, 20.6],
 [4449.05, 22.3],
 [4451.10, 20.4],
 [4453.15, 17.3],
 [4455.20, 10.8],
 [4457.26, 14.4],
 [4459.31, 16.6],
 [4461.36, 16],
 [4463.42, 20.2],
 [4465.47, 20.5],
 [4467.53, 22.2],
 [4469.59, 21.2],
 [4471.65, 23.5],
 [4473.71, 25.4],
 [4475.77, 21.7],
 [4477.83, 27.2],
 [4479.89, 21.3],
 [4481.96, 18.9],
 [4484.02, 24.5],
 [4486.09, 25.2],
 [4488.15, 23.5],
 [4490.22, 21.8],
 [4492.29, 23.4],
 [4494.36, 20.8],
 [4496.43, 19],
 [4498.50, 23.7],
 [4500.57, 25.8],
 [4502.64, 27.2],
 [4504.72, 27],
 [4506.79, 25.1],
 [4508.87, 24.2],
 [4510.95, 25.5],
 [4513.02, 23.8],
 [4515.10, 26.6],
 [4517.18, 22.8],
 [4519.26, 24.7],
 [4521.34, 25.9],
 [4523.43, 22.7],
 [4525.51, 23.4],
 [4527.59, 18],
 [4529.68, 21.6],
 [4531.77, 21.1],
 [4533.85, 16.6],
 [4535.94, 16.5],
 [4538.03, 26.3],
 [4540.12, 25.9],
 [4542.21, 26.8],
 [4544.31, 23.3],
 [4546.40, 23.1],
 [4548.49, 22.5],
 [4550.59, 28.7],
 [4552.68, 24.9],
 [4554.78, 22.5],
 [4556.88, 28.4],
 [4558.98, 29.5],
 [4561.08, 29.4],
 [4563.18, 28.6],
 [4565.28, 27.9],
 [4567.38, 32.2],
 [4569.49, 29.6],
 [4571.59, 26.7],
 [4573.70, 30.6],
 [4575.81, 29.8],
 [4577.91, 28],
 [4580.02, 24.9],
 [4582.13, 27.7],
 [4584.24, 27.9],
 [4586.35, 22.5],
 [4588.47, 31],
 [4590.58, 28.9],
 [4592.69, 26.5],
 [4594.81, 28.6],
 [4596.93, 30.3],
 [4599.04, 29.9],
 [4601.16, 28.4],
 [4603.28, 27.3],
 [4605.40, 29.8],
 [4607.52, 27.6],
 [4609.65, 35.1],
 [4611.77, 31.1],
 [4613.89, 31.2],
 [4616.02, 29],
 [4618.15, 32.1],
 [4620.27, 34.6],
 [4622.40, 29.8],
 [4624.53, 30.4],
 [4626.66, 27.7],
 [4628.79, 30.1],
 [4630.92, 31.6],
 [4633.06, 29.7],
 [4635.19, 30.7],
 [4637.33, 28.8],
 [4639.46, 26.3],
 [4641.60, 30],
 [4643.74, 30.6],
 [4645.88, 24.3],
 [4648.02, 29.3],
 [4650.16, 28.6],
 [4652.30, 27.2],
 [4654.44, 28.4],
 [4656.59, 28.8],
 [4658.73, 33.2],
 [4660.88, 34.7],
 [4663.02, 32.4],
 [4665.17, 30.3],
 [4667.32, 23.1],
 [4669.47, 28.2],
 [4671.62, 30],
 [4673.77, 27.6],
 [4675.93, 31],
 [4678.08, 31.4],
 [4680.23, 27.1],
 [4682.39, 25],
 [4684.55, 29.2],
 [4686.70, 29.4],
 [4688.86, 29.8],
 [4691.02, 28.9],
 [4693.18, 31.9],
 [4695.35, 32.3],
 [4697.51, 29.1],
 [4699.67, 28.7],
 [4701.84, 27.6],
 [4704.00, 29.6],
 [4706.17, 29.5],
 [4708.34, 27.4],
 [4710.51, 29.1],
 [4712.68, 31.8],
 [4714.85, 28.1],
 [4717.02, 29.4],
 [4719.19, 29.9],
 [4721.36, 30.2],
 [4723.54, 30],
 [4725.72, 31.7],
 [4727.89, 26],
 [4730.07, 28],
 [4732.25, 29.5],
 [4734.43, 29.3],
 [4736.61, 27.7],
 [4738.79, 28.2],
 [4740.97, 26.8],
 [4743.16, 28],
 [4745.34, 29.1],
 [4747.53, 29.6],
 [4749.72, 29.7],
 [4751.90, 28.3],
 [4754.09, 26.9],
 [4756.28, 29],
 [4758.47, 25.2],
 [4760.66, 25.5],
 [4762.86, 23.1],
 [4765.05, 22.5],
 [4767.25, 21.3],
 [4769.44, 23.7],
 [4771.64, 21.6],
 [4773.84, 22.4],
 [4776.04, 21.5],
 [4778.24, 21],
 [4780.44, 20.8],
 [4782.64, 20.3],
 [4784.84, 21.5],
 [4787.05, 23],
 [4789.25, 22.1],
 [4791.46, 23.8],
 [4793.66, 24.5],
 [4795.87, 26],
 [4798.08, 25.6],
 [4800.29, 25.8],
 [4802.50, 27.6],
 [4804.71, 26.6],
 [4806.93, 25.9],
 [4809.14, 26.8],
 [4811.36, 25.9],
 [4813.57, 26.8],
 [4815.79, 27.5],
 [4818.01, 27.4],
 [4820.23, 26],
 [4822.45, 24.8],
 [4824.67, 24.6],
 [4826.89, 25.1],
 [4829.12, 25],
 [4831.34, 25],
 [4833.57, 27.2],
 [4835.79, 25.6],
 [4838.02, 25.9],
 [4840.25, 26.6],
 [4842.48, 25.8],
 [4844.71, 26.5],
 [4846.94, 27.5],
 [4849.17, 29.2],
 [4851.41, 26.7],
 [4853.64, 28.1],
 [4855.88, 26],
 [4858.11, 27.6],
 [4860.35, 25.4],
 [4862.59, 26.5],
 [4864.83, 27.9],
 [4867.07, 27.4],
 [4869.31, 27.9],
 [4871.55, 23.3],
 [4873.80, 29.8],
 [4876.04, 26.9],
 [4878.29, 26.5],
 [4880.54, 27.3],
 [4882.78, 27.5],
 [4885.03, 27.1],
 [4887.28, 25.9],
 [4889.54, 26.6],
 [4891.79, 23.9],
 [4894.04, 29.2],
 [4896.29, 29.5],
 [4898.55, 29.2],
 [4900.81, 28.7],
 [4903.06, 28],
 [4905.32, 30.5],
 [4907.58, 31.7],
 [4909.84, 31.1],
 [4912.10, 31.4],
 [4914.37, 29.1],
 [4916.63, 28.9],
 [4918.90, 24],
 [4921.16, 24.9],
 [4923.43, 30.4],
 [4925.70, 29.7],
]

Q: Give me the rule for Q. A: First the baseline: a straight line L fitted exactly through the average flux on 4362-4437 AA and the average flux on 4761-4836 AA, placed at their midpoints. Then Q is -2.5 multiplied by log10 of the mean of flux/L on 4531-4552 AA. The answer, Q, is -0.20 mag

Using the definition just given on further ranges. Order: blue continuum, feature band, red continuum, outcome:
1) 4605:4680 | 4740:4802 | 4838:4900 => 0.15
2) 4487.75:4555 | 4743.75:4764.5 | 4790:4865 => -0.07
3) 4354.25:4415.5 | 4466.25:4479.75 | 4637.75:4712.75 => -0.16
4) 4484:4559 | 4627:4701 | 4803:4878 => -0.17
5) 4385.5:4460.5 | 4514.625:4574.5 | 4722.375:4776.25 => -0.20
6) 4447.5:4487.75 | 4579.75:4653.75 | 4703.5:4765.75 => -0.17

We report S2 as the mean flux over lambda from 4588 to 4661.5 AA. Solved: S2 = 29.7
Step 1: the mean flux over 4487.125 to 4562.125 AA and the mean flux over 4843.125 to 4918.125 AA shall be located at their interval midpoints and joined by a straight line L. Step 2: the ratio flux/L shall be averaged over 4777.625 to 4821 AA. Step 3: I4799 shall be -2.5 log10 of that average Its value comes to 0.09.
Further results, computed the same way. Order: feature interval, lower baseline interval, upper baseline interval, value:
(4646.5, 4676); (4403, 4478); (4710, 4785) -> -0.210 mag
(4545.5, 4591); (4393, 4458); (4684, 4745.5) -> -0.186 mag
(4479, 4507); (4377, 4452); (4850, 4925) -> -0.237 mag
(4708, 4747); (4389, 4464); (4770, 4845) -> -0.241 mag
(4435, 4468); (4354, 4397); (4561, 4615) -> 0.129 mag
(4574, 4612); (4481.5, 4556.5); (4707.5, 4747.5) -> -0.128 mag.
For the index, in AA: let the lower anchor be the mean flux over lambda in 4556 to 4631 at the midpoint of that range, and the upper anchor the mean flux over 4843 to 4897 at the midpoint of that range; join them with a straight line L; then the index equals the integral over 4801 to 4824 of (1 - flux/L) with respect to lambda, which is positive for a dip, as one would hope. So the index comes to 0.87 AA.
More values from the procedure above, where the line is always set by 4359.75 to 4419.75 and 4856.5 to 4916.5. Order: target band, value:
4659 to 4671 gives -3.84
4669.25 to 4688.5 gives -4.83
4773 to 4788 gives 2.34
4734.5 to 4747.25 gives -1.91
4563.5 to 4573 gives -4.03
